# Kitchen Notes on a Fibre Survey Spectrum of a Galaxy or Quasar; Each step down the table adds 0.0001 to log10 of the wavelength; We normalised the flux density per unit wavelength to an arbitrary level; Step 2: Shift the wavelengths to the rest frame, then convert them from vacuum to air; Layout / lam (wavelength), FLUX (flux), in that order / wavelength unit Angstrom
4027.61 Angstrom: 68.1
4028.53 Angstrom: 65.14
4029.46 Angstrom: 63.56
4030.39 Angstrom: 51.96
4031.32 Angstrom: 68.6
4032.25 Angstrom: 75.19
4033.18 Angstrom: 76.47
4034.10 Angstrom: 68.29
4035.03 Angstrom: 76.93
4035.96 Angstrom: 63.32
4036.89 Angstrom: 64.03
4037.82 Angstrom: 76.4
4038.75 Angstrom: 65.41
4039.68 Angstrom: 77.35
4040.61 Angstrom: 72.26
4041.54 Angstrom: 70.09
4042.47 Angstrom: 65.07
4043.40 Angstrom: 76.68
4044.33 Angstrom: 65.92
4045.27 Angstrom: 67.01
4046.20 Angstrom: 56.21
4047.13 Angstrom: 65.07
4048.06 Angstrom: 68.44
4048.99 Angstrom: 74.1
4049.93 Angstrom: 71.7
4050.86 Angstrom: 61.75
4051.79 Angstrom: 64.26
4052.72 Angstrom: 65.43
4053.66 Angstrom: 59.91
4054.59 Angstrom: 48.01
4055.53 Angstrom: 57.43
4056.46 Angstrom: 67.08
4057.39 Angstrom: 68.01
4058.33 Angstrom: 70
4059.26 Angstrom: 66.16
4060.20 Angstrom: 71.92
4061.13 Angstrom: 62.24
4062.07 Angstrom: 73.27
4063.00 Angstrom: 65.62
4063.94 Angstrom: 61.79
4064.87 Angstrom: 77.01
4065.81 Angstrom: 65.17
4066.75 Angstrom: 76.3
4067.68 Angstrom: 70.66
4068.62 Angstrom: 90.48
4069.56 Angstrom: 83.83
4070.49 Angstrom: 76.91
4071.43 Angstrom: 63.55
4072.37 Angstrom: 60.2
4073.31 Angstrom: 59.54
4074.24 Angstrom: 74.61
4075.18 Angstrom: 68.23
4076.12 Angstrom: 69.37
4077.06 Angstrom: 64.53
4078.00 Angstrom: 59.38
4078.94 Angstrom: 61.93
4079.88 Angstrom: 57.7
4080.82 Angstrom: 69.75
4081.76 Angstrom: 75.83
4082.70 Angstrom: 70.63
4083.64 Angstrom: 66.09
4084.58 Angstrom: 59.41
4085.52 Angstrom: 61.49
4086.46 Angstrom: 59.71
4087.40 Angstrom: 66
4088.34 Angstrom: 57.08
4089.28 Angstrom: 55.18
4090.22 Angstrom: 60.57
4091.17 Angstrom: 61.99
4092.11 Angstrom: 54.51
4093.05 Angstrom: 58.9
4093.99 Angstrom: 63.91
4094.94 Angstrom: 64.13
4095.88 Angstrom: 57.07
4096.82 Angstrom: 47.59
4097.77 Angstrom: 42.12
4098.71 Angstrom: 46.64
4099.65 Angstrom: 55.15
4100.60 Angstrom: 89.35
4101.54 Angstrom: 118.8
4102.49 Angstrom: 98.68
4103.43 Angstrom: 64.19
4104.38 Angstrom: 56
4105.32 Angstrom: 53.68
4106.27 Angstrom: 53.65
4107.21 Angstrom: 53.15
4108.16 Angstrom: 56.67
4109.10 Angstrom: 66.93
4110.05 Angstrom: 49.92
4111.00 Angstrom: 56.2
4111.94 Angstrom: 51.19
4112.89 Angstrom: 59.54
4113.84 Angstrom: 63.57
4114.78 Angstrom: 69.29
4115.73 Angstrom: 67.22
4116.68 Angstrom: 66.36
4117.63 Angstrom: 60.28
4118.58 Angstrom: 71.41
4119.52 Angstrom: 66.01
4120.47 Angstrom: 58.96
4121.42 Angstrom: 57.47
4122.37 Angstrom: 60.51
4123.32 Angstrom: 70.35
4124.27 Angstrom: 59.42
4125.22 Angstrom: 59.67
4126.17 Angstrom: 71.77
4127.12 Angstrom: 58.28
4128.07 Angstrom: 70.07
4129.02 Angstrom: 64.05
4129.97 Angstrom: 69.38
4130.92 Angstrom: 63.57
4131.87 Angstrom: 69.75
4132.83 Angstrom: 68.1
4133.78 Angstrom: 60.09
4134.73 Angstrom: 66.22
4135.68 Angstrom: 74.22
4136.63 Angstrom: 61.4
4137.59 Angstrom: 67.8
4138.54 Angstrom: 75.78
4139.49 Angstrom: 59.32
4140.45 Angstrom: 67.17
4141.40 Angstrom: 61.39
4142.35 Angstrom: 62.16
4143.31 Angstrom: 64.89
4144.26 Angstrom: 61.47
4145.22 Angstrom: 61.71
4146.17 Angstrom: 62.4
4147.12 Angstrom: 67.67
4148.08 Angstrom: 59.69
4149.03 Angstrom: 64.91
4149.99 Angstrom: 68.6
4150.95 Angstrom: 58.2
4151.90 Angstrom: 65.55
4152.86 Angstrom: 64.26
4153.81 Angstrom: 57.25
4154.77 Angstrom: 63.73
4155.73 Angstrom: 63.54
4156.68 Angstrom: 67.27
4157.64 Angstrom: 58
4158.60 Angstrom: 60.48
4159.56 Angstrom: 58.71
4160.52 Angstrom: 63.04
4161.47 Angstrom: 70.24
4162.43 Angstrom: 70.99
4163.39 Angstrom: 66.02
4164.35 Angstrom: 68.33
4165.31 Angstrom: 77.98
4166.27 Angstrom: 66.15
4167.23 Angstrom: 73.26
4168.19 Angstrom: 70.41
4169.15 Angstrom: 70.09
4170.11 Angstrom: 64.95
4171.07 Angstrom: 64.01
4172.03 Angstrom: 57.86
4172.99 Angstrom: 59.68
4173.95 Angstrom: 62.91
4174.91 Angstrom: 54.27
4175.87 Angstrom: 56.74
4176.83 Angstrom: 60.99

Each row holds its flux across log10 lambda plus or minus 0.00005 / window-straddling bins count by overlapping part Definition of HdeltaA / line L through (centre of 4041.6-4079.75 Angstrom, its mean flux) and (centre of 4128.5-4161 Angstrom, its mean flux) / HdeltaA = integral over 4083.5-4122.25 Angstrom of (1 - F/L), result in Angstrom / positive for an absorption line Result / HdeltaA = 2.2 Angstrom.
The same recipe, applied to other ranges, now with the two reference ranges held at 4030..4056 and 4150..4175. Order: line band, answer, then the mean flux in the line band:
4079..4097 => 1.2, 61.7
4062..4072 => -1.0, 73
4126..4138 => -0.2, 66.4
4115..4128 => 0.3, 64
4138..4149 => 0.2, 64.1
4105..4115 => 1.3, 57.4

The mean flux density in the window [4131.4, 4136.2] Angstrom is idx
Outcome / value 67.6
